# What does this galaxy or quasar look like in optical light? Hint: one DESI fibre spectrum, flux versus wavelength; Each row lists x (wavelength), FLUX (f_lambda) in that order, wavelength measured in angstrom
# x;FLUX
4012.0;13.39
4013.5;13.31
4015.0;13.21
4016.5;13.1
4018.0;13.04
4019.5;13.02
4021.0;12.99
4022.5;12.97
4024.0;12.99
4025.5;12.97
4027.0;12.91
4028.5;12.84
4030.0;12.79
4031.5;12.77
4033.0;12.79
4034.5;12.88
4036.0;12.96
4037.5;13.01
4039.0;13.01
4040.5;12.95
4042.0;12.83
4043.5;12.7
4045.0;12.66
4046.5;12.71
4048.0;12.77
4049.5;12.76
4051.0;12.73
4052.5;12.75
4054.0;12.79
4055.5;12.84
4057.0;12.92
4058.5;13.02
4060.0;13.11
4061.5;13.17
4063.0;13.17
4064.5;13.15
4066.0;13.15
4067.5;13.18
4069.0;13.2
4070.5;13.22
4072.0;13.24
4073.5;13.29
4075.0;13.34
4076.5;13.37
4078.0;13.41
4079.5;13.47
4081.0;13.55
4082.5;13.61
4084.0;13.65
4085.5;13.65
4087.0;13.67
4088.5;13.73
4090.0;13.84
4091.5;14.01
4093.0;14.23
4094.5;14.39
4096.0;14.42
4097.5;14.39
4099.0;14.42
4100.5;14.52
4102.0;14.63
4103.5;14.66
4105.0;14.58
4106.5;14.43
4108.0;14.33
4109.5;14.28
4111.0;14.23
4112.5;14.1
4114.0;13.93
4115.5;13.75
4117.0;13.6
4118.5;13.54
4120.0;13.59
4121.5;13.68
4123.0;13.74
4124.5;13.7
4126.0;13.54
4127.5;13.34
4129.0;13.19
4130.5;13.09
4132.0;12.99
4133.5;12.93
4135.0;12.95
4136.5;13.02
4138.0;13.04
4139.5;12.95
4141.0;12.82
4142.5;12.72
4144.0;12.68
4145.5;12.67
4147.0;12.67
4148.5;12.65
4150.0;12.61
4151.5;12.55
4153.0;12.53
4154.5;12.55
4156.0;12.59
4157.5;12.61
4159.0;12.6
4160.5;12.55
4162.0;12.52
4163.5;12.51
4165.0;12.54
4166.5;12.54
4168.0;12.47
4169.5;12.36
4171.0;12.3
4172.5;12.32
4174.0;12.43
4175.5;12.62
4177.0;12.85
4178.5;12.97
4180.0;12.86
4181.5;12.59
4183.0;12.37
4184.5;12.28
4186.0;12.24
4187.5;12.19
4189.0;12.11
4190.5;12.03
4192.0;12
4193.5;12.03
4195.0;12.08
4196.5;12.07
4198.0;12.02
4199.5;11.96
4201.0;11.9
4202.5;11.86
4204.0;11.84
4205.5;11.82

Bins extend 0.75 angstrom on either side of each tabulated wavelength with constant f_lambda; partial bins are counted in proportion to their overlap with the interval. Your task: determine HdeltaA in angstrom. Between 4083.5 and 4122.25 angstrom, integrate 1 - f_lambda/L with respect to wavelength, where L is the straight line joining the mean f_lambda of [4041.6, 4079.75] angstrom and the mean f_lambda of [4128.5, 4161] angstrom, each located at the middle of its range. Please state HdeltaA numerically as -3.6 angstrom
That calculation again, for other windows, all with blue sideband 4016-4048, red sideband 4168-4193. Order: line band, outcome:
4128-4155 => -0.61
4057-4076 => -0.59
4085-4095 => -0.96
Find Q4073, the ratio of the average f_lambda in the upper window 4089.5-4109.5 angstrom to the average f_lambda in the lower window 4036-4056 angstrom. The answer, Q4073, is 1.12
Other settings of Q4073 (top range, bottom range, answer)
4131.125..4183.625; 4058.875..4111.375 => 0.92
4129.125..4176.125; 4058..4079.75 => 0.96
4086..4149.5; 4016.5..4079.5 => 1.05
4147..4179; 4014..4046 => 0.97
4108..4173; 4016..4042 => 1.01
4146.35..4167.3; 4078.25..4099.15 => 0.90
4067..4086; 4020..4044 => 1.04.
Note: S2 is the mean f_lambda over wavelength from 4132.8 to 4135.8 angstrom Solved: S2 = 12.9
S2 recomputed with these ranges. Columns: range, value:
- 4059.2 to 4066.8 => 13.1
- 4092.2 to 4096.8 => 14.3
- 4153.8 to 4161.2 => 12.6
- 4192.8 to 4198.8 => 12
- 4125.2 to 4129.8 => 13.4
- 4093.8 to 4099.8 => 14.4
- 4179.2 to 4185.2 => 12.5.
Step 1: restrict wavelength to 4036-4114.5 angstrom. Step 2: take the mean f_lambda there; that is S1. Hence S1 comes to 13.5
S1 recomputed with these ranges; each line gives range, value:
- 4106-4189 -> 13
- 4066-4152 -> 13.6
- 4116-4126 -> 13.6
